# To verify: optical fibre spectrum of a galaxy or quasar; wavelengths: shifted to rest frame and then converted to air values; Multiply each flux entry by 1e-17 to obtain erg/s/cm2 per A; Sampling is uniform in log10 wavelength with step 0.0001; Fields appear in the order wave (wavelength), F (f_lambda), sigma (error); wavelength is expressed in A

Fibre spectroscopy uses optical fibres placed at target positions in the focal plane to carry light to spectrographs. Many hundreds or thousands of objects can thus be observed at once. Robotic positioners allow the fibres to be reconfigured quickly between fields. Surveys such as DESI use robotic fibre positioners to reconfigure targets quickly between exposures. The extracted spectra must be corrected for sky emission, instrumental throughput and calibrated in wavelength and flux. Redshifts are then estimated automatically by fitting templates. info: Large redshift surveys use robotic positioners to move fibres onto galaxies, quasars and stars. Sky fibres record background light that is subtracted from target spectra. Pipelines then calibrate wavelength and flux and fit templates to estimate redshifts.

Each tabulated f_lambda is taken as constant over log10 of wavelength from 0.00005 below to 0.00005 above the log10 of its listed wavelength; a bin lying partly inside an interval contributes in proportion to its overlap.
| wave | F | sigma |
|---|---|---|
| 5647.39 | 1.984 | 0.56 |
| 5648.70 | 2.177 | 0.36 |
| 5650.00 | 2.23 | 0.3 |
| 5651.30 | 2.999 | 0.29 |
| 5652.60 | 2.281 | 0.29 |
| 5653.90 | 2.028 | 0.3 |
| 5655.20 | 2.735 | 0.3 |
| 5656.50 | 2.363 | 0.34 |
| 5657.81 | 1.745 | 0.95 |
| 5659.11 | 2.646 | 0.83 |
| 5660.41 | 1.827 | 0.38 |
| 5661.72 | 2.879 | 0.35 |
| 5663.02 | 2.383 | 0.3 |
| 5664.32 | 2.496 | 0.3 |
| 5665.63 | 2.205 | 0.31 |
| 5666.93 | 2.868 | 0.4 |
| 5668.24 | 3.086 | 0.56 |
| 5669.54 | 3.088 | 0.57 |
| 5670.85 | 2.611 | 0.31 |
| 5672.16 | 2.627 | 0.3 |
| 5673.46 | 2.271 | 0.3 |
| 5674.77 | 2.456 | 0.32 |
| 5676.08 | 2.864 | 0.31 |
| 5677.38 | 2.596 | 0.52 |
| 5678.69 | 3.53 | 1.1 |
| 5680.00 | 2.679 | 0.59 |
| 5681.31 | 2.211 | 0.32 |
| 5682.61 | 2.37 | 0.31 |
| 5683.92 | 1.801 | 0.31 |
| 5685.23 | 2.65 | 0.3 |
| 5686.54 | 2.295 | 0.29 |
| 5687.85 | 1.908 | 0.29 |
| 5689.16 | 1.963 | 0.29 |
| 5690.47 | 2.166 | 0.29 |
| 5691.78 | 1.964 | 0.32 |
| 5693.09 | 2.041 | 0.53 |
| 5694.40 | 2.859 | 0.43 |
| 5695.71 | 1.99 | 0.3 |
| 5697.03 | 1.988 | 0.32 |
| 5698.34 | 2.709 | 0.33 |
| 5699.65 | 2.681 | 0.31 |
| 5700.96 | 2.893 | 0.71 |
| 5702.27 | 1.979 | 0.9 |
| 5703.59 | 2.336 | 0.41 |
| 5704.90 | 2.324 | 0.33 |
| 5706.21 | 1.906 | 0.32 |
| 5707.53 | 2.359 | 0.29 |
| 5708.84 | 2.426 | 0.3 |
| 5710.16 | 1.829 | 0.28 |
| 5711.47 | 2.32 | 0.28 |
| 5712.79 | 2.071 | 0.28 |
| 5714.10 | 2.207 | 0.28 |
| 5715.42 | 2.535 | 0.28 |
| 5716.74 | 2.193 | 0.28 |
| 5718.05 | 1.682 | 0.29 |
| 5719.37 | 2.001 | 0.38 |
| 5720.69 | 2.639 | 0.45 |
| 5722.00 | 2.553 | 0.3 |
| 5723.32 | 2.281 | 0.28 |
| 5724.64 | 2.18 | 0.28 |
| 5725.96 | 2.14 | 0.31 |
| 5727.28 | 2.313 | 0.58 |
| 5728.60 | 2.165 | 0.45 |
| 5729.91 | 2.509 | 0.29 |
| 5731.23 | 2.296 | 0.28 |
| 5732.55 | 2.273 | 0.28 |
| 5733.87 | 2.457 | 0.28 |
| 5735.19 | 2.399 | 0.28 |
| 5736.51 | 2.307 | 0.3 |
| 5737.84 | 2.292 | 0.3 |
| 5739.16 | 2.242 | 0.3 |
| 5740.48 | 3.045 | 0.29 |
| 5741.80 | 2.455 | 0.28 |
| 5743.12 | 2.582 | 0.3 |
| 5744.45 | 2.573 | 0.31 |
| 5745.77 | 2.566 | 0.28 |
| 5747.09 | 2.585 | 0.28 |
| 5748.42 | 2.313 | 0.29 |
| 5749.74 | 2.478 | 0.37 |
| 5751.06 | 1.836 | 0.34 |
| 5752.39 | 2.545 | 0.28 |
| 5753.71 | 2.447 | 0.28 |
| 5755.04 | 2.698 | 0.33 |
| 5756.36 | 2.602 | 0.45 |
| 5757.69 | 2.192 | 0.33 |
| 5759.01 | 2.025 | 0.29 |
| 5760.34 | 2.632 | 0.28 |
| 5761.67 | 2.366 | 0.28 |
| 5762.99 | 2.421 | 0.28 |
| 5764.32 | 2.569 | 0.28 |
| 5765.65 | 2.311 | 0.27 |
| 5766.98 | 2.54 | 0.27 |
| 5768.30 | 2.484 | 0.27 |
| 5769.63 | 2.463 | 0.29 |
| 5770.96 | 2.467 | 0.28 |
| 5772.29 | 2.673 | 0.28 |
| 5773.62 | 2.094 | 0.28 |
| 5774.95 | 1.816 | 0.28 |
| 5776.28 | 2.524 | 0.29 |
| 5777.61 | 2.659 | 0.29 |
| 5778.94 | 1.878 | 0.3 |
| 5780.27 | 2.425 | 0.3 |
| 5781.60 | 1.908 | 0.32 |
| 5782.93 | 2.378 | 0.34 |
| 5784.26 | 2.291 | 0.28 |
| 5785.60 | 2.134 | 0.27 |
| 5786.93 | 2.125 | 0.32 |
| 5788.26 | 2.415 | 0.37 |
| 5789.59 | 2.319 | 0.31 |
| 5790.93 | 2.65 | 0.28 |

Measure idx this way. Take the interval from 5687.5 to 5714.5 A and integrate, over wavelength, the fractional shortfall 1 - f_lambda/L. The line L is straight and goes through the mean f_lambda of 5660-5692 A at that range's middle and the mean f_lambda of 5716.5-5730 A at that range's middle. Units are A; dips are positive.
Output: 1.3 A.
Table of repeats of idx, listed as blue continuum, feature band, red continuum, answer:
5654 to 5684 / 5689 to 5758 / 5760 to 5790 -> 2.96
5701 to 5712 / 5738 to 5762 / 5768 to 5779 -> -1.47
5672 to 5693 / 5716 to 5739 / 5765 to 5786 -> 0.74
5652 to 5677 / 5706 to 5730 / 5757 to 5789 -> 1.86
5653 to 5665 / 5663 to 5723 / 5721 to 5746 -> -0.32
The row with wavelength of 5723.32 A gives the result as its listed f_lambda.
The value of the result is 2.281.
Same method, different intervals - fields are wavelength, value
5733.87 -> 2.457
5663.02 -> 2.383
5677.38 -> 2.596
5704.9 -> 2.324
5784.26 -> 2.291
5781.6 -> 1.908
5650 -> 2.23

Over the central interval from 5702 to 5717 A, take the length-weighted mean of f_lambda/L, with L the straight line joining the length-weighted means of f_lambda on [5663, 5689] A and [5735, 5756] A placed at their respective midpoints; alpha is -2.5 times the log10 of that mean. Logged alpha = 0.13 mag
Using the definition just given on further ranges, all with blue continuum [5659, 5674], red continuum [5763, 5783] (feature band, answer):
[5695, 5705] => 0.06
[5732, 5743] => -0.01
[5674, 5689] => 0.04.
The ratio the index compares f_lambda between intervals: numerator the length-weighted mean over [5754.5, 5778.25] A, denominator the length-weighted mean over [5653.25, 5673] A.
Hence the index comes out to 1.0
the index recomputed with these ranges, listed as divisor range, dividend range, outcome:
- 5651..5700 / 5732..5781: 0.99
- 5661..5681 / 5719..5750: 0.89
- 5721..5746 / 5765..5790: 0.96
